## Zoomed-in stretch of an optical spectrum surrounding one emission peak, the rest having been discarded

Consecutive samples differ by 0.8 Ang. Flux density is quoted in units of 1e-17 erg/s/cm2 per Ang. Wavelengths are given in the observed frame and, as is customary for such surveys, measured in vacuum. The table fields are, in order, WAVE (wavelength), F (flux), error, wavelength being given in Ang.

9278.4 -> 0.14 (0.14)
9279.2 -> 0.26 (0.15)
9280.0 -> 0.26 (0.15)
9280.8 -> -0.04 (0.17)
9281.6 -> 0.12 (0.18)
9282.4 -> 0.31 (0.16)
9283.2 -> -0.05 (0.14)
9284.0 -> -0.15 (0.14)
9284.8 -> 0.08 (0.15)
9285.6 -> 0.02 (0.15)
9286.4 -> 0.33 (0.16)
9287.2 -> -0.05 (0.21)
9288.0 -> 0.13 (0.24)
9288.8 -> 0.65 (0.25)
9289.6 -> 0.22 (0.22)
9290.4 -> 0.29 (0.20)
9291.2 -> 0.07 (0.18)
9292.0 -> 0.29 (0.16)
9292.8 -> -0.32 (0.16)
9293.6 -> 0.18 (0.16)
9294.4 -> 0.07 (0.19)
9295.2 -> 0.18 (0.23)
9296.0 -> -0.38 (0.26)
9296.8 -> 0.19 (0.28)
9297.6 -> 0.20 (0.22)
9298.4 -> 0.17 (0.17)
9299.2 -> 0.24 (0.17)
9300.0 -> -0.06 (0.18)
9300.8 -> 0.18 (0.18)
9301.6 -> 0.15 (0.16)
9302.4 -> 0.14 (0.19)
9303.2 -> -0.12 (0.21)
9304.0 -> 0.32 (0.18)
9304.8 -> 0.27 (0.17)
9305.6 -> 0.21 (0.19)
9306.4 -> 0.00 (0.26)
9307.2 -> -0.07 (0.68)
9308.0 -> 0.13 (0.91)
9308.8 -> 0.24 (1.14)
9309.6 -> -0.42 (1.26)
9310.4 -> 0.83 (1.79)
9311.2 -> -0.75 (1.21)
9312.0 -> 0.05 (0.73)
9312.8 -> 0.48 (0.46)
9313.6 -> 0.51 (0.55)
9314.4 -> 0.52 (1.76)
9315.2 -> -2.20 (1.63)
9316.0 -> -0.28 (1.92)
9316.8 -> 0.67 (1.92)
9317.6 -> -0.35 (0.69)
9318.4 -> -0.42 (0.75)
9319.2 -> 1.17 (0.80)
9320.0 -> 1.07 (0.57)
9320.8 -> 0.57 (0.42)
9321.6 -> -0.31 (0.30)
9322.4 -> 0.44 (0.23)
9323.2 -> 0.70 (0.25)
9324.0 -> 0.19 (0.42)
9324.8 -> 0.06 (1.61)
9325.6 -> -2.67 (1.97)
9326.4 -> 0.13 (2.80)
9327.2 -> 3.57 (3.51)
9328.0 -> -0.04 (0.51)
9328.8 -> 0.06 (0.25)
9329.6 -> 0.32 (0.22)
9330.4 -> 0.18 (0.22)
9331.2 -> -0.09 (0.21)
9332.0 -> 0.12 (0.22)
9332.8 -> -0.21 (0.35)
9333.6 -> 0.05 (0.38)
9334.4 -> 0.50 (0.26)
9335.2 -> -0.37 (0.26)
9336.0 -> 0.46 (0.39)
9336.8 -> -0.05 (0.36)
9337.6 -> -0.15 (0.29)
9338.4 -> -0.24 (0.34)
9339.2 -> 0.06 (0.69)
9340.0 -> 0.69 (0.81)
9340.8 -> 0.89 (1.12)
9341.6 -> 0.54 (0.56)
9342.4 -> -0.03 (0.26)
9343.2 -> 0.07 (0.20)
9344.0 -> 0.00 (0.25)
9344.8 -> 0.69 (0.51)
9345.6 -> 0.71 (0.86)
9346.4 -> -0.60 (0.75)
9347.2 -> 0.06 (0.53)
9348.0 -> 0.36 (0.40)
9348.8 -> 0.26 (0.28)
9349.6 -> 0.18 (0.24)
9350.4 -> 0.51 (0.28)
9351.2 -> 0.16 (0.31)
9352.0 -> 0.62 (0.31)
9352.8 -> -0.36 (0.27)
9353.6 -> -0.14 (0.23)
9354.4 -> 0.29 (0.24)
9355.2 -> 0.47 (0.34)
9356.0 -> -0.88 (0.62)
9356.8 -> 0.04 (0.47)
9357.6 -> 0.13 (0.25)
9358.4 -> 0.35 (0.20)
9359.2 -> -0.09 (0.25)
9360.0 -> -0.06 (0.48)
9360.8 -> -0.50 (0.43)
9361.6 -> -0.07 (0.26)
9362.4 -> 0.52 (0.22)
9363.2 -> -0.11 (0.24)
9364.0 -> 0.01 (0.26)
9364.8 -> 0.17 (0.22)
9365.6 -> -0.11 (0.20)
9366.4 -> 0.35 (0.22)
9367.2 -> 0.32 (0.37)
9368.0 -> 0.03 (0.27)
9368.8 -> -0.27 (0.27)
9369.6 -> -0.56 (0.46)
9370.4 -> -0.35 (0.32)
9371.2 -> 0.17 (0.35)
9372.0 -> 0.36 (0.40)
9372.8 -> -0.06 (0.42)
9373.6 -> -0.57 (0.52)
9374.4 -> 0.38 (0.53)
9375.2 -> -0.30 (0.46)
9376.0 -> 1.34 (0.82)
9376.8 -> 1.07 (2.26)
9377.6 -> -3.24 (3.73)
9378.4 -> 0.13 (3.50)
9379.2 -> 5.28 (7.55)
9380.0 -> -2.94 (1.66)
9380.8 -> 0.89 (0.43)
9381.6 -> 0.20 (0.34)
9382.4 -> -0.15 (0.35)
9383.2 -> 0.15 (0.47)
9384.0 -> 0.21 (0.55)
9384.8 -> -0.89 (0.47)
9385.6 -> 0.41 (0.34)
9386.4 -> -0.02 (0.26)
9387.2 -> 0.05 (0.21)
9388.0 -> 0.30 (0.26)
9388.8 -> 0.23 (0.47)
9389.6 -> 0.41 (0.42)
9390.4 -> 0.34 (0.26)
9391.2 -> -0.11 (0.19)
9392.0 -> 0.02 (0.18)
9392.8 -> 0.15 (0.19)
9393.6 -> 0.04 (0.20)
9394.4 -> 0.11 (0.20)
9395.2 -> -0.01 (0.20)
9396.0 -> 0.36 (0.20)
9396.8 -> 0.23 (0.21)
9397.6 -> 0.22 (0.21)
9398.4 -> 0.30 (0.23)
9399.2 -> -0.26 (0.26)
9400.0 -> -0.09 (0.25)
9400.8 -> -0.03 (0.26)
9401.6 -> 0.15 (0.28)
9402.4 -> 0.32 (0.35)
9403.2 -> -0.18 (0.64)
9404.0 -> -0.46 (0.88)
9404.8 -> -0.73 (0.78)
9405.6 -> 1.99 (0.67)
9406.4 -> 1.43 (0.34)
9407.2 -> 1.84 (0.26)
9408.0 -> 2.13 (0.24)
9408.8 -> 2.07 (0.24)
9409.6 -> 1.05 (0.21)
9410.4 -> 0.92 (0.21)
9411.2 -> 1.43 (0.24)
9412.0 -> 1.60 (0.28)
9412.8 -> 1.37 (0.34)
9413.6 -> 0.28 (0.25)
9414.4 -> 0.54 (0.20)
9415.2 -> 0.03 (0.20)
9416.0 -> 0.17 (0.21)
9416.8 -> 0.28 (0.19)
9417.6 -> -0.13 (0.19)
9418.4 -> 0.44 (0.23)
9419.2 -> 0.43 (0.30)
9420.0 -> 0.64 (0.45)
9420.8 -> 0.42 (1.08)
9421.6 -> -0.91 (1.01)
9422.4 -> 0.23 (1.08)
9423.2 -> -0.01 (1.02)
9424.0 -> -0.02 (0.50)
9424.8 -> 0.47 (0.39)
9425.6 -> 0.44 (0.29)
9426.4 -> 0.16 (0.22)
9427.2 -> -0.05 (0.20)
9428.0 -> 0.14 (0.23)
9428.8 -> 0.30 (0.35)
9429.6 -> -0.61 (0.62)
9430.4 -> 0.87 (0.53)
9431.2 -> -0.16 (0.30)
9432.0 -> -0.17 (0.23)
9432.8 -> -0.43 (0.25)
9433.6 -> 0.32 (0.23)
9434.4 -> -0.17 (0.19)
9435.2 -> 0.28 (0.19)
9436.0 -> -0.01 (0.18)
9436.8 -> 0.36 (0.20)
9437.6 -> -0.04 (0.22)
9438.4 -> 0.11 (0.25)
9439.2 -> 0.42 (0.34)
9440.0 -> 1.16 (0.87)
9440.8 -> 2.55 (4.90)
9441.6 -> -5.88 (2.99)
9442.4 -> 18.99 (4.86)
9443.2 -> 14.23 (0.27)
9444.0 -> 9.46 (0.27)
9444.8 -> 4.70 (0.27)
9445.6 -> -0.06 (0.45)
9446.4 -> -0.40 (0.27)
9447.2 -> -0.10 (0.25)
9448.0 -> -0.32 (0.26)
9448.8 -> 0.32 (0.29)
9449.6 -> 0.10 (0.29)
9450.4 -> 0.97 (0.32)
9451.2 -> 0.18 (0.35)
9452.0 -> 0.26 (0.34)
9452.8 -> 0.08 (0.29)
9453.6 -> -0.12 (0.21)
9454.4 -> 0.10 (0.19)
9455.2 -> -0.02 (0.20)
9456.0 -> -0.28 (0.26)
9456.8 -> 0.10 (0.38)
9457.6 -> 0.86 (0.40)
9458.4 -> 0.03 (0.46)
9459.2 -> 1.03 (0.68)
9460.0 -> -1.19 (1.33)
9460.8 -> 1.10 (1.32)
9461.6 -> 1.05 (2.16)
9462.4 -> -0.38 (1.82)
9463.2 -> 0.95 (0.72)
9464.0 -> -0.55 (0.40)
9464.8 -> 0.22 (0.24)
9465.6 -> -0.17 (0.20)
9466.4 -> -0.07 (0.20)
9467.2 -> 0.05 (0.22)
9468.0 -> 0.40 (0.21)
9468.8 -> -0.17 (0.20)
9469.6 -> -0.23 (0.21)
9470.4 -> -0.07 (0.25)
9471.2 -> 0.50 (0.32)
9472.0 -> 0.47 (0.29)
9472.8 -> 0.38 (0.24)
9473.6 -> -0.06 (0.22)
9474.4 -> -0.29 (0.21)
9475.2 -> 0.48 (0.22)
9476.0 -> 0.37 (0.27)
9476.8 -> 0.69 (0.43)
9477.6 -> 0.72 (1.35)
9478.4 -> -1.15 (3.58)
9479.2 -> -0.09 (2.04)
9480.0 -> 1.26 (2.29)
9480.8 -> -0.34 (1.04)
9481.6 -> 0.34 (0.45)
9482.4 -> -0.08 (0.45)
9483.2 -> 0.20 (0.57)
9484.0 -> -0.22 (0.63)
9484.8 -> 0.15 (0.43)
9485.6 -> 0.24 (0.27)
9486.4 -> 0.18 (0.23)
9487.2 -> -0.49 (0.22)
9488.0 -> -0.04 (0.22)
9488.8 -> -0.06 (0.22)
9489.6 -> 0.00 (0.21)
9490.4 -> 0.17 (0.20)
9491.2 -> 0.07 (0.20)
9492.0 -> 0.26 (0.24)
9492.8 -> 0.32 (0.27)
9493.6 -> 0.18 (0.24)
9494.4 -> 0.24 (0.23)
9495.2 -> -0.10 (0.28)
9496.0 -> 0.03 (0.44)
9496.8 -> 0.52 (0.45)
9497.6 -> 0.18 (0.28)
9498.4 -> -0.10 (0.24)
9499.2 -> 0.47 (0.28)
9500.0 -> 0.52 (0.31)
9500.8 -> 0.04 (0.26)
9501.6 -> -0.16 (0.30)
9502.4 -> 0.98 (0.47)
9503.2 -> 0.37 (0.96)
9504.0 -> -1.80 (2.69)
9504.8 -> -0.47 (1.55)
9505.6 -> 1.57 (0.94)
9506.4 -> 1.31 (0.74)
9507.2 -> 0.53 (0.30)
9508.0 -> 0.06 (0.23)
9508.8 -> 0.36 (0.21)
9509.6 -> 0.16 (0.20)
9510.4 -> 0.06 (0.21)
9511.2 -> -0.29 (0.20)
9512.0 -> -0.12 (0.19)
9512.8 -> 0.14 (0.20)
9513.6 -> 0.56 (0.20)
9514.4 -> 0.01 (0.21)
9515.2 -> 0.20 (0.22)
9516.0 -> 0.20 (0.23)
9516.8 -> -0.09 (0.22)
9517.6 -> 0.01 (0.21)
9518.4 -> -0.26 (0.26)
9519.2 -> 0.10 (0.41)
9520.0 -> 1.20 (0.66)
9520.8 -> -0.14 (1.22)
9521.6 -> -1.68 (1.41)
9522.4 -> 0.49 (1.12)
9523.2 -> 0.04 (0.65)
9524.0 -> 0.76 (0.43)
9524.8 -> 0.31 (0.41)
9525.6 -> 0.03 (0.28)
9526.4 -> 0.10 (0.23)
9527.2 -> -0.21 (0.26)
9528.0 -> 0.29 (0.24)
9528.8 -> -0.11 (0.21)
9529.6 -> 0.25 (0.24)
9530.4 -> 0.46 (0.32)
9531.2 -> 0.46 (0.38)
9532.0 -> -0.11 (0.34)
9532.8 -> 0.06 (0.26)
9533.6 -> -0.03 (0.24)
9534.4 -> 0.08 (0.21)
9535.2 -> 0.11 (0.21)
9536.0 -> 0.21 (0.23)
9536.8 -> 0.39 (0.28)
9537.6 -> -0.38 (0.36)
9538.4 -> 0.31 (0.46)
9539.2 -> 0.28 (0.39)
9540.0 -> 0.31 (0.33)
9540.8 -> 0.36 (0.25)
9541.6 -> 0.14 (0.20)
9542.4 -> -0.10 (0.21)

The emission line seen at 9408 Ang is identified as [O III]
